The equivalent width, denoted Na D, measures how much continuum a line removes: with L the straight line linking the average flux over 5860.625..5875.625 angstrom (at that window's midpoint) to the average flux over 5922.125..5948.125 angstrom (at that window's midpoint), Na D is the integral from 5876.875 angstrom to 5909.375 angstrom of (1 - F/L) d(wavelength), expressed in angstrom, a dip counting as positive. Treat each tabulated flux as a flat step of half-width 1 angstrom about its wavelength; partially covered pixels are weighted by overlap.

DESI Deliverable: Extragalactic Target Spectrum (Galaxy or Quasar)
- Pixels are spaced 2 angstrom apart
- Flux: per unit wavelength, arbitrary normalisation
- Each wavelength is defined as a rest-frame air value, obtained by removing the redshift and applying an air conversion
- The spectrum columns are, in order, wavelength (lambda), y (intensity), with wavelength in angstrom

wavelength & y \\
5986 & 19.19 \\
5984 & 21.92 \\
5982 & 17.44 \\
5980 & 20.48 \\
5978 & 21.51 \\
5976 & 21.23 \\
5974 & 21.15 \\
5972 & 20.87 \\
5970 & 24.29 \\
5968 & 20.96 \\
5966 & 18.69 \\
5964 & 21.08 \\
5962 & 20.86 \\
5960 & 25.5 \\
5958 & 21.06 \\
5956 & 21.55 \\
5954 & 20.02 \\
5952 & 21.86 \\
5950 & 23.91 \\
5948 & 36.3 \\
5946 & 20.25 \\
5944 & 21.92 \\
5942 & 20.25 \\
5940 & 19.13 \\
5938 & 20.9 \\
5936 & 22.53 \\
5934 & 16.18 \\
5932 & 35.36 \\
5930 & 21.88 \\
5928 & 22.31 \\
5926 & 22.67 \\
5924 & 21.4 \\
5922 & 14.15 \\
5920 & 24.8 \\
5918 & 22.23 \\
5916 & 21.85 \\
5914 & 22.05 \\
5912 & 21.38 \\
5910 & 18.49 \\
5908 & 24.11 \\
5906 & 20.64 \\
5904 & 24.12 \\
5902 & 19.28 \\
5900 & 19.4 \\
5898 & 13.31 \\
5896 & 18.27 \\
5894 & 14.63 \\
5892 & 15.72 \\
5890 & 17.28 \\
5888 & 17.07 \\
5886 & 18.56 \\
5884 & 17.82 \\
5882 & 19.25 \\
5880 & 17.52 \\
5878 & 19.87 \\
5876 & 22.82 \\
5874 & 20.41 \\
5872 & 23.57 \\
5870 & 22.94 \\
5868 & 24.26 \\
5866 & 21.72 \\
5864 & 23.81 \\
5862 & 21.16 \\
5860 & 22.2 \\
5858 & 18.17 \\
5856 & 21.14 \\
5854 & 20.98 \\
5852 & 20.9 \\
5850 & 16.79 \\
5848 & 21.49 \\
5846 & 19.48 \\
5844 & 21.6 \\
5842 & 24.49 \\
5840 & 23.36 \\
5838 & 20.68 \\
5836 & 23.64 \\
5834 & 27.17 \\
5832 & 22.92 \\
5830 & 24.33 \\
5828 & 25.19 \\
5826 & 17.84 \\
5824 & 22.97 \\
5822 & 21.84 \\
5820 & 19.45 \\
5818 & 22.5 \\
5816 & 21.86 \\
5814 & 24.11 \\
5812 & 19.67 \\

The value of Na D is 5.7 angstrom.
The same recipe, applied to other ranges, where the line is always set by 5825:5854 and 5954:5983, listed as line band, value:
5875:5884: 0.89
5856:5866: 0.27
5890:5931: 2.86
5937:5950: -1.13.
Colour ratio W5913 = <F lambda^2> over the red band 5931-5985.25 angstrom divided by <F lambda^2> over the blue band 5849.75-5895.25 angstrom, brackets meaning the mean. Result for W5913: 1.14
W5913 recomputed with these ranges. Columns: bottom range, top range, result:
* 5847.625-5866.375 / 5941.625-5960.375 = 1.16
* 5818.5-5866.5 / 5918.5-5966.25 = 1.06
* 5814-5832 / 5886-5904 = 0.80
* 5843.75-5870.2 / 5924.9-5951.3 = 1.14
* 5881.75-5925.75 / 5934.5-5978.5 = 1.15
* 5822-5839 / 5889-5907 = 0.80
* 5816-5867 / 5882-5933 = 0.95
